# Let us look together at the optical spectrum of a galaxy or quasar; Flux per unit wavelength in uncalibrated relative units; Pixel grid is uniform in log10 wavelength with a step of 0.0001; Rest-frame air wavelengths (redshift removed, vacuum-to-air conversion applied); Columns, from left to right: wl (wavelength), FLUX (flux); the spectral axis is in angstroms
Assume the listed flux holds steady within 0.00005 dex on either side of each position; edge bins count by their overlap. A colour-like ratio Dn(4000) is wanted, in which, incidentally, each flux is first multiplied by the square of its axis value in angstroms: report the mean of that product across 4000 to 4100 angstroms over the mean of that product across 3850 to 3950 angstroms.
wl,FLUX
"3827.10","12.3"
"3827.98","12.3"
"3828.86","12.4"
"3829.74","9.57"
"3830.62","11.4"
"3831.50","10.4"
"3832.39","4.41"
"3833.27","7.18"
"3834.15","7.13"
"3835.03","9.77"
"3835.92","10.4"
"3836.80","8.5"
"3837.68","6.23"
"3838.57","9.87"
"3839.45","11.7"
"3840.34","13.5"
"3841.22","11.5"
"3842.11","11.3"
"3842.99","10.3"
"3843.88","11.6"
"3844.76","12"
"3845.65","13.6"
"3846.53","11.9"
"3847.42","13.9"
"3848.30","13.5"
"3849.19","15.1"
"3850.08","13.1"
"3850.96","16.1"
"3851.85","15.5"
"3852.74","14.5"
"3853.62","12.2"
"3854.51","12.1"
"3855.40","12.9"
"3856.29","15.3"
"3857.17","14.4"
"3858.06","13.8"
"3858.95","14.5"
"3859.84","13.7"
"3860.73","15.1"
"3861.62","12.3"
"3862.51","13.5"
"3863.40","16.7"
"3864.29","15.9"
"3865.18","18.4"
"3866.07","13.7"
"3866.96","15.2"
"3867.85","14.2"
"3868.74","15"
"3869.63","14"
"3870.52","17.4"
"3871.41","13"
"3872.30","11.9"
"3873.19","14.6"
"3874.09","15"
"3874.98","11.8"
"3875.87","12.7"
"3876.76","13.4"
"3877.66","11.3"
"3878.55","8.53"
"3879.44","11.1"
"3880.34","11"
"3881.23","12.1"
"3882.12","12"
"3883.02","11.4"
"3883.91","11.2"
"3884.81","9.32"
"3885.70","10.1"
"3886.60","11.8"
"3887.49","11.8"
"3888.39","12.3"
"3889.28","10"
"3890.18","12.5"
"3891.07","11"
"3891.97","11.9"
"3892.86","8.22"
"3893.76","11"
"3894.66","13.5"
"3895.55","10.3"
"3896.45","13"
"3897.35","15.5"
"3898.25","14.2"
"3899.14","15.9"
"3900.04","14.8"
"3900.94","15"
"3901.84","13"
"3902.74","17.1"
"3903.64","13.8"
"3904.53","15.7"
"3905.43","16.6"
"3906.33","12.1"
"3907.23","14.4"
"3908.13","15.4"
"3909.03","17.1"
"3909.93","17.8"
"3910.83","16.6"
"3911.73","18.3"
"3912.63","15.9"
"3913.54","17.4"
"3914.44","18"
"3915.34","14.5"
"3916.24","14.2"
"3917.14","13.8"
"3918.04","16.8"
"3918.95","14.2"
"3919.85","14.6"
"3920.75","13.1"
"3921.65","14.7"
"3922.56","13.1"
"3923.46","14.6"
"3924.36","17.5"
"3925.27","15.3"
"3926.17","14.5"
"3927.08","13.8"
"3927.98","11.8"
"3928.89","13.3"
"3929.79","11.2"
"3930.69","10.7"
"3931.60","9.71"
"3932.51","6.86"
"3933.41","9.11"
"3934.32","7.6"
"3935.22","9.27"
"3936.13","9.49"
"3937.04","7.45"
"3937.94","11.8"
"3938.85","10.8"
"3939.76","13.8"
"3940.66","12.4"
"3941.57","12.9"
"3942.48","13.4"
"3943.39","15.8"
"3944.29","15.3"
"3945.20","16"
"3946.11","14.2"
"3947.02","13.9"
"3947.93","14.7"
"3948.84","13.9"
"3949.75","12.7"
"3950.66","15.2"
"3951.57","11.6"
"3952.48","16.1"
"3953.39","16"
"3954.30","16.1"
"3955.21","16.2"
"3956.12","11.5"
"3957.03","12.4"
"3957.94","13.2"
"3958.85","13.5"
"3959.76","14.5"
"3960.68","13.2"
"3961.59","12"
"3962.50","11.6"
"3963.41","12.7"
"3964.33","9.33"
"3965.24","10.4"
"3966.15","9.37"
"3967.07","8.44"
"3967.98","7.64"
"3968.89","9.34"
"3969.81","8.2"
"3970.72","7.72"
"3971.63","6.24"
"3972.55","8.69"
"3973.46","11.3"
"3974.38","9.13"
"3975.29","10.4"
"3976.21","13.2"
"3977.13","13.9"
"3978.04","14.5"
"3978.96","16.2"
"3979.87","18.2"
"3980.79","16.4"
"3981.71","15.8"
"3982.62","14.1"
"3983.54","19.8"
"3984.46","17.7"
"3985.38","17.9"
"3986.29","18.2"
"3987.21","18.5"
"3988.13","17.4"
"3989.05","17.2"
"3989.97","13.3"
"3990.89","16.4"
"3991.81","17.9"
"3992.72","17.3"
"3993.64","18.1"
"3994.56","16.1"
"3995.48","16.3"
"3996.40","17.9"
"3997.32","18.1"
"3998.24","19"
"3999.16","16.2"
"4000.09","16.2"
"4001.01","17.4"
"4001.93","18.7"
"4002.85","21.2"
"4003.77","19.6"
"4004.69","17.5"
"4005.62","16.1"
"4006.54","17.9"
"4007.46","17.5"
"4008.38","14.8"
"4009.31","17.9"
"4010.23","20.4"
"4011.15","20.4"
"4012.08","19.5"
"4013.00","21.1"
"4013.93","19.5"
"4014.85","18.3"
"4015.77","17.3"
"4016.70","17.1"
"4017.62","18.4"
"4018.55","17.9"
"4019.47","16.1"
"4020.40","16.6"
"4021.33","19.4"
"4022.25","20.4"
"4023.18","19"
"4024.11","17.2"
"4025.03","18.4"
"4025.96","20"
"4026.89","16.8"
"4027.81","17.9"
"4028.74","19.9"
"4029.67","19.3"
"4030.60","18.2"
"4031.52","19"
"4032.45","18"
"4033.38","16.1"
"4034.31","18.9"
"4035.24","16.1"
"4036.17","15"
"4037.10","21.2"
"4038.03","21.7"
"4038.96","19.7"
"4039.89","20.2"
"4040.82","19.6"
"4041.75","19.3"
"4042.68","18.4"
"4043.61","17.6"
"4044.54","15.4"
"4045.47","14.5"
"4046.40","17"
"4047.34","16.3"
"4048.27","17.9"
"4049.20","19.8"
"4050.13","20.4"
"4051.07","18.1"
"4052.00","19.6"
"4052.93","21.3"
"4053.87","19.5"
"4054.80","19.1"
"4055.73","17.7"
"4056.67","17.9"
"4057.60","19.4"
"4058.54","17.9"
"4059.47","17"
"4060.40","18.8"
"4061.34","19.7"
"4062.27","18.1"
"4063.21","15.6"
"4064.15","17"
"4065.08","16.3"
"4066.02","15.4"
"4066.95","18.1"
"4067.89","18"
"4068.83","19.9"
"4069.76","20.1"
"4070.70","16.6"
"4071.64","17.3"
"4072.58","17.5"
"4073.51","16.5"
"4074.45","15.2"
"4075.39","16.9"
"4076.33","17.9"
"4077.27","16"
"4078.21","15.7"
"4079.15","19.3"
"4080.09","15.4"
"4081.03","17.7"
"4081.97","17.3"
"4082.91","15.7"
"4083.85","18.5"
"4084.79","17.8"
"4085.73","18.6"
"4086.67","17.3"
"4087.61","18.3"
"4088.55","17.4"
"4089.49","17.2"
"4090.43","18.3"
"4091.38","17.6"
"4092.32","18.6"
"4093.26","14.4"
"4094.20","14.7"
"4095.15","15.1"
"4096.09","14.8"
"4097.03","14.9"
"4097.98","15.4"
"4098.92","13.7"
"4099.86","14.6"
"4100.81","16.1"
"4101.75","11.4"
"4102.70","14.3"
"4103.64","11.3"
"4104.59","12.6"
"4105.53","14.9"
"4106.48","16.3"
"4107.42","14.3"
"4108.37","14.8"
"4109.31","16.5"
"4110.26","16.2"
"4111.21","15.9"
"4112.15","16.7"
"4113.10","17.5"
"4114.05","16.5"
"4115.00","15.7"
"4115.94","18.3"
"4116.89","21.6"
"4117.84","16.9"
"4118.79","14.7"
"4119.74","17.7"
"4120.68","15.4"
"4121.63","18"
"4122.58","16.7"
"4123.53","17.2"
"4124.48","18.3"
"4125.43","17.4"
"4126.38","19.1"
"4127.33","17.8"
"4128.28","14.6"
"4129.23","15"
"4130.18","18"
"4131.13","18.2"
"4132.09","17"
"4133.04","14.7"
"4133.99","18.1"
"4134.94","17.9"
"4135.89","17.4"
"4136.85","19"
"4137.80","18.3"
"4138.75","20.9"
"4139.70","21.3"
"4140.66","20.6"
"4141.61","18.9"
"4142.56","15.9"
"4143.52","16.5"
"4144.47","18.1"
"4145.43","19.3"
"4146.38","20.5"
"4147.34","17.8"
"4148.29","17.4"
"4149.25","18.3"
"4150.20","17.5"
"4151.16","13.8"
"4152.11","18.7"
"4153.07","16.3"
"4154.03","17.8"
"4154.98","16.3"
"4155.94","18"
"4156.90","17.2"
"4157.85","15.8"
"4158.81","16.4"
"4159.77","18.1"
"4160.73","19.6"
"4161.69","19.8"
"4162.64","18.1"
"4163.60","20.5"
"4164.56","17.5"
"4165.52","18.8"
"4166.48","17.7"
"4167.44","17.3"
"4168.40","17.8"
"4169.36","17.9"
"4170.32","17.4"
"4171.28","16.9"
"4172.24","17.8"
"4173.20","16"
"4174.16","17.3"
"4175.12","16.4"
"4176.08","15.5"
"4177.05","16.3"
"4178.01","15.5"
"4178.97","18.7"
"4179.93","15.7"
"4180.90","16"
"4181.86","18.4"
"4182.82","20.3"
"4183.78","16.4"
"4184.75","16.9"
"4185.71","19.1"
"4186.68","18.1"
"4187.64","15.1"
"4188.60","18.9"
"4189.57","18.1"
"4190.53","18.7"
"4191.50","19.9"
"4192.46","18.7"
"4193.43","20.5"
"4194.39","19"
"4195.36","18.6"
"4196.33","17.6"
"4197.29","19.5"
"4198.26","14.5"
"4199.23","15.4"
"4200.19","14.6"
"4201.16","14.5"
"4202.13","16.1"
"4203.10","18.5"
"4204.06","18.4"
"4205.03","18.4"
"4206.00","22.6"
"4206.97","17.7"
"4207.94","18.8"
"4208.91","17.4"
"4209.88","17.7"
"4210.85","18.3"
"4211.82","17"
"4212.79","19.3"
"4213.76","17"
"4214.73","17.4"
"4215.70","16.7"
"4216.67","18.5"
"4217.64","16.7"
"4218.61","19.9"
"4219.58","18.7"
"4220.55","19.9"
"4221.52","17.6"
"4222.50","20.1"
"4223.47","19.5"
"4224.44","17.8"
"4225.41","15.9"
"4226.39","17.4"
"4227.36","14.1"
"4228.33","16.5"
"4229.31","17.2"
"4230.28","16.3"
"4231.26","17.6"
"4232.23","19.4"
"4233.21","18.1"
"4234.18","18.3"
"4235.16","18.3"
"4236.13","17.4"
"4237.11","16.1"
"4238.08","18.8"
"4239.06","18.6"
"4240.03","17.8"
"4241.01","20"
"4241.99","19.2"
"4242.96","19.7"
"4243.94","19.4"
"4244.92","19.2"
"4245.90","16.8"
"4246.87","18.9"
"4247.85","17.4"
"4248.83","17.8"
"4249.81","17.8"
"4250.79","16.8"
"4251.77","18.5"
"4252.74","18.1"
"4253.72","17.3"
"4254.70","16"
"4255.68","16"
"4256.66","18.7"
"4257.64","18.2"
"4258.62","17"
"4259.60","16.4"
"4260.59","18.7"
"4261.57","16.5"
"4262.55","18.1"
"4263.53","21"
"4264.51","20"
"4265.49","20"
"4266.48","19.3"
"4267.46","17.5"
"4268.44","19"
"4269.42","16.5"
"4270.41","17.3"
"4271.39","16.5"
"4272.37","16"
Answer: 1.43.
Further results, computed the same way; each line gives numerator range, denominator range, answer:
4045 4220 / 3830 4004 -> 1.44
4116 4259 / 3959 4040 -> 1.20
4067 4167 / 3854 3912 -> 1.42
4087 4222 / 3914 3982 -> 1.51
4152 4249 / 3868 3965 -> 1.55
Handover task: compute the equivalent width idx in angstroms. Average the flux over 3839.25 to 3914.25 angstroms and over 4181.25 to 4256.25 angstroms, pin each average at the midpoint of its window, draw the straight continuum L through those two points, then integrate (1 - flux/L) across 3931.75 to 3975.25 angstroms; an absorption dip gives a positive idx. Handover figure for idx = 8.3 angstroms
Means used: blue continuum 13.5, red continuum 17.9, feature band 11.7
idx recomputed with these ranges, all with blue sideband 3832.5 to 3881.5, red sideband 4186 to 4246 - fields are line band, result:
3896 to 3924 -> -3.5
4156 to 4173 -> -0.7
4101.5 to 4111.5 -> 1.2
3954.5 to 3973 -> 4.4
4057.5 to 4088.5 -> -3.0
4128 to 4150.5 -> -1.5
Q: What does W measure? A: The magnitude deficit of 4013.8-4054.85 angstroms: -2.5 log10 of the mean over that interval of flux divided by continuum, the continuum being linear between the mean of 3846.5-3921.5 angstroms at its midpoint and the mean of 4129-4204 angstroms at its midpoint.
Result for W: -0.16 mag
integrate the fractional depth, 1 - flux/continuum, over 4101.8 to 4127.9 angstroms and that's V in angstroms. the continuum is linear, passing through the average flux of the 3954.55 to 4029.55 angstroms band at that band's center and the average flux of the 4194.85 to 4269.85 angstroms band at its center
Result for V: 0.8 angstroms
